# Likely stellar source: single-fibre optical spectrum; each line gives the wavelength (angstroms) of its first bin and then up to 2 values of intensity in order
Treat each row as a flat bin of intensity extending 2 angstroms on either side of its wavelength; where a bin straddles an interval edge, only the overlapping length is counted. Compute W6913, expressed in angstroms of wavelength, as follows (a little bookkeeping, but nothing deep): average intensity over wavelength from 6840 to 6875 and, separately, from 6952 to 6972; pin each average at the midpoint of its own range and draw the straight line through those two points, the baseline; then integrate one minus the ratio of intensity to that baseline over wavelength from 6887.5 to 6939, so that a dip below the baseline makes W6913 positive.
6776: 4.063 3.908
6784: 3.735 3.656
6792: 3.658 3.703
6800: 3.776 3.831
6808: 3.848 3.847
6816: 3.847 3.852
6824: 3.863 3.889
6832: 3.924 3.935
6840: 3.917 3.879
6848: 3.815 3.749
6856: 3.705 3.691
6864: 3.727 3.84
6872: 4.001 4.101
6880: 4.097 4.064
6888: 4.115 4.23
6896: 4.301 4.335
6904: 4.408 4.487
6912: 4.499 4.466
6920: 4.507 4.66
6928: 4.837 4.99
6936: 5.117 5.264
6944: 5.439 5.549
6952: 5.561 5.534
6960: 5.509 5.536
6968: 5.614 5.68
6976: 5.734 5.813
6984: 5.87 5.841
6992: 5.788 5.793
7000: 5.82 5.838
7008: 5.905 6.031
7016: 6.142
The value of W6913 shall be 2.0 angstroms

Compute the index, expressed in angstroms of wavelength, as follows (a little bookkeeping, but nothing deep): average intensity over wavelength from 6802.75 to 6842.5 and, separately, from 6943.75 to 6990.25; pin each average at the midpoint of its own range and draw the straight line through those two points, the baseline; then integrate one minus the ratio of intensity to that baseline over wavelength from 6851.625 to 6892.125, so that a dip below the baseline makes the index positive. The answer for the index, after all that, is 4.97 angstroms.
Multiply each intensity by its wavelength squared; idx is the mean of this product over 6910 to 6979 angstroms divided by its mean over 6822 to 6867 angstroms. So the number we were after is 1.40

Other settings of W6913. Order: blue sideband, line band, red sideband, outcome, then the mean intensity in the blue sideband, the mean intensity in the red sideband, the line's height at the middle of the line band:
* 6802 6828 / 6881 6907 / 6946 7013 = 2.77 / 3.85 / 5.73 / 4.75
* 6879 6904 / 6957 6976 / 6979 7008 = -0.69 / 4.21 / 5.83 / 5.4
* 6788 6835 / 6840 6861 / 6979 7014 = 2.27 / 3.82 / 5.86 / 4.25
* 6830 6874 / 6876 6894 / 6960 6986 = 0.89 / 3.83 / 5.69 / 4.34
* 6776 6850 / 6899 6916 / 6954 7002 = 1.62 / 3.83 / 5.71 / 4.91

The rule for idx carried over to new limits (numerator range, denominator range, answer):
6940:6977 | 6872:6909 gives 1.34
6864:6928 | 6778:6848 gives 1.14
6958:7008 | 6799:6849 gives 1.56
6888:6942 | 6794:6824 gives 1.24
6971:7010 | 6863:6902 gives 1.47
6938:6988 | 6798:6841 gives 1.51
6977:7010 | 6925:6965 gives 1.11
